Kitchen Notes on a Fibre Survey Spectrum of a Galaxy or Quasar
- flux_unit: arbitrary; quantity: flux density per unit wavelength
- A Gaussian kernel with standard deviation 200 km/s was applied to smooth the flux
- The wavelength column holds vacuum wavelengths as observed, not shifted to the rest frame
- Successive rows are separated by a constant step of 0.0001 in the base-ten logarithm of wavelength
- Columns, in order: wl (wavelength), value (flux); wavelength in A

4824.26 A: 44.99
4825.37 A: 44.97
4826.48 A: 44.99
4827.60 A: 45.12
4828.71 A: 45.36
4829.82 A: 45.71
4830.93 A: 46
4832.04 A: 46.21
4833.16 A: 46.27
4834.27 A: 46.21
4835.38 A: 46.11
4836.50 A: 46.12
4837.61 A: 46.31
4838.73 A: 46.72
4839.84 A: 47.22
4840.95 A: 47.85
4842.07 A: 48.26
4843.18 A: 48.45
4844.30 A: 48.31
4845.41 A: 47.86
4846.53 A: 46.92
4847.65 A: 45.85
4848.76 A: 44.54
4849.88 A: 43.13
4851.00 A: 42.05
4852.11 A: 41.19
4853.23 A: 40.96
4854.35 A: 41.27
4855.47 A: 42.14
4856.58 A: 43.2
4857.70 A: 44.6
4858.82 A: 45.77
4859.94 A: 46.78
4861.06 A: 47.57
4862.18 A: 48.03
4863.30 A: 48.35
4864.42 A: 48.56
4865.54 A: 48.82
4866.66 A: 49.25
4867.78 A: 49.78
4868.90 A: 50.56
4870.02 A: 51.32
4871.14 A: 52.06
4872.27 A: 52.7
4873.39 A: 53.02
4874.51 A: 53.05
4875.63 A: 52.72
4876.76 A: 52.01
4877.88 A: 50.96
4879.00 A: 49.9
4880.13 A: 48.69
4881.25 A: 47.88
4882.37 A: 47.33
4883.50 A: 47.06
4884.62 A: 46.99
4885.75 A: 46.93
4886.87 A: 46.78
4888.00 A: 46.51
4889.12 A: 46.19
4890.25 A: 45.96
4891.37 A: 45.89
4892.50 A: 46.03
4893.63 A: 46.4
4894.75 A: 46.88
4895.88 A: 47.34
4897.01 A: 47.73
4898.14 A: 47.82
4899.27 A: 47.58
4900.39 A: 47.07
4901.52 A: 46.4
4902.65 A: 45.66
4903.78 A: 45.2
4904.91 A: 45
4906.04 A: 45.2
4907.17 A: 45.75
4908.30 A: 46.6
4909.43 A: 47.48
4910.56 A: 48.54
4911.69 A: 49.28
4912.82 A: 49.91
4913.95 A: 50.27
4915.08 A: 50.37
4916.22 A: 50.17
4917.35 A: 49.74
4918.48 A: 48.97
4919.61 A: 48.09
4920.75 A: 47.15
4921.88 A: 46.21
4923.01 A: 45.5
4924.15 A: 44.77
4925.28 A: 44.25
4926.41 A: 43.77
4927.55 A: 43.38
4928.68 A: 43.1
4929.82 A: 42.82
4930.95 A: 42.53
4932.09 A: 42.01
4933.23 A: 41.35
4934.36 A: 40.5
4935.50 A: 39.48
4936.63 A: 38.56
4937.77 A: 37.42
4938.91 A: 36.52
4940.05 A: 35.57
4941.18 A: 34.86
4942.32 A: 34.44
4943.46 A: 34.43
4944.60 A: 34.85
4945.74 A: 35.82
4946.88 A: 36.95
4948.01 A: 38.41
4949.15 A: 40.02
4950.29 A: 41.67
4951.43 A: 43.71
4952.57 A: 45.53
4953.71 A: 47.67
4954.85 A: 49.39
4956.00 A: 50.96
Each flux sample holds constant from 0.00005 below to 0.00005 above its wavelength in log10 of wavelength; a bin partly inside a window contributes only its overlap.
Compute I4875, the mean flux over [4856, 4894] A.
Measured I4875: 48.5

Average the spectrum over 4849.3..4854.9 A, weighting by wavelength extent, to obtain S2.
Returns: 41.7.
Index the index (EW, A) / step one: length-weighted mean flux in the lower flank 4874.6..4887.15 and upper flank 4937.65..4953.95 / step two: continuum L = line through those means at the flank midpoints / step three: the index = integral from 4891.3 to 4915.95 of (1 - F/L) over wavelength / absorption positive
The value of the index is -1.1 A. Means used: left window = 49.1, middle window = 47.2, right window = 38.4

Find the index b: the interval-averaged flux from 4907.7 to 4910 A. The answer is 47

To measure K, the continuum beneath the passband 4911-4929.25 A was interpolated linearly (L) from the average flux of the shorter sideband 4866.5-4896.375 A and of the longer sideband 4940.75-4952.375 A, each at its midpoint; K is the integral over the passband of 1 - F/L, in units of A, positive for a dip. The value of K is -2.1 A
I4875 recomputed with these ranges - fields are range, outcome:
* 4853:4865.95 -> 45.6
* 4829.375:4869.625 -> 46.2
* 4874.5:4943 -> 45.6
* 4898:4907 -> 46.2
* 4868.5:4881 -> 51.5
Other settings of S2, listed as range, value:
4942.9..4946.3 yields 35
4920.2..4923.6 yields 46.3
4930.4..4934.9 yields 41.6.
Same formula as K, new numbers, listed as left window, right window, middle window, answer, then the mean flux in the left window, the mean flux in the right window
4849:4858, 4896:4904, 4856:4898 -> -3.56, 42.3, 46.9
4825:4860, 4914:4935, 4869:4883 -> -1.72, 45.4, 45.4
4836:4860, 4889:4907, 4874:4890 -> -0.94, 45.2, 46.4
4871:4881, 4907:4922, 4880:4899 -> 1.34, 51.5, 48.6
